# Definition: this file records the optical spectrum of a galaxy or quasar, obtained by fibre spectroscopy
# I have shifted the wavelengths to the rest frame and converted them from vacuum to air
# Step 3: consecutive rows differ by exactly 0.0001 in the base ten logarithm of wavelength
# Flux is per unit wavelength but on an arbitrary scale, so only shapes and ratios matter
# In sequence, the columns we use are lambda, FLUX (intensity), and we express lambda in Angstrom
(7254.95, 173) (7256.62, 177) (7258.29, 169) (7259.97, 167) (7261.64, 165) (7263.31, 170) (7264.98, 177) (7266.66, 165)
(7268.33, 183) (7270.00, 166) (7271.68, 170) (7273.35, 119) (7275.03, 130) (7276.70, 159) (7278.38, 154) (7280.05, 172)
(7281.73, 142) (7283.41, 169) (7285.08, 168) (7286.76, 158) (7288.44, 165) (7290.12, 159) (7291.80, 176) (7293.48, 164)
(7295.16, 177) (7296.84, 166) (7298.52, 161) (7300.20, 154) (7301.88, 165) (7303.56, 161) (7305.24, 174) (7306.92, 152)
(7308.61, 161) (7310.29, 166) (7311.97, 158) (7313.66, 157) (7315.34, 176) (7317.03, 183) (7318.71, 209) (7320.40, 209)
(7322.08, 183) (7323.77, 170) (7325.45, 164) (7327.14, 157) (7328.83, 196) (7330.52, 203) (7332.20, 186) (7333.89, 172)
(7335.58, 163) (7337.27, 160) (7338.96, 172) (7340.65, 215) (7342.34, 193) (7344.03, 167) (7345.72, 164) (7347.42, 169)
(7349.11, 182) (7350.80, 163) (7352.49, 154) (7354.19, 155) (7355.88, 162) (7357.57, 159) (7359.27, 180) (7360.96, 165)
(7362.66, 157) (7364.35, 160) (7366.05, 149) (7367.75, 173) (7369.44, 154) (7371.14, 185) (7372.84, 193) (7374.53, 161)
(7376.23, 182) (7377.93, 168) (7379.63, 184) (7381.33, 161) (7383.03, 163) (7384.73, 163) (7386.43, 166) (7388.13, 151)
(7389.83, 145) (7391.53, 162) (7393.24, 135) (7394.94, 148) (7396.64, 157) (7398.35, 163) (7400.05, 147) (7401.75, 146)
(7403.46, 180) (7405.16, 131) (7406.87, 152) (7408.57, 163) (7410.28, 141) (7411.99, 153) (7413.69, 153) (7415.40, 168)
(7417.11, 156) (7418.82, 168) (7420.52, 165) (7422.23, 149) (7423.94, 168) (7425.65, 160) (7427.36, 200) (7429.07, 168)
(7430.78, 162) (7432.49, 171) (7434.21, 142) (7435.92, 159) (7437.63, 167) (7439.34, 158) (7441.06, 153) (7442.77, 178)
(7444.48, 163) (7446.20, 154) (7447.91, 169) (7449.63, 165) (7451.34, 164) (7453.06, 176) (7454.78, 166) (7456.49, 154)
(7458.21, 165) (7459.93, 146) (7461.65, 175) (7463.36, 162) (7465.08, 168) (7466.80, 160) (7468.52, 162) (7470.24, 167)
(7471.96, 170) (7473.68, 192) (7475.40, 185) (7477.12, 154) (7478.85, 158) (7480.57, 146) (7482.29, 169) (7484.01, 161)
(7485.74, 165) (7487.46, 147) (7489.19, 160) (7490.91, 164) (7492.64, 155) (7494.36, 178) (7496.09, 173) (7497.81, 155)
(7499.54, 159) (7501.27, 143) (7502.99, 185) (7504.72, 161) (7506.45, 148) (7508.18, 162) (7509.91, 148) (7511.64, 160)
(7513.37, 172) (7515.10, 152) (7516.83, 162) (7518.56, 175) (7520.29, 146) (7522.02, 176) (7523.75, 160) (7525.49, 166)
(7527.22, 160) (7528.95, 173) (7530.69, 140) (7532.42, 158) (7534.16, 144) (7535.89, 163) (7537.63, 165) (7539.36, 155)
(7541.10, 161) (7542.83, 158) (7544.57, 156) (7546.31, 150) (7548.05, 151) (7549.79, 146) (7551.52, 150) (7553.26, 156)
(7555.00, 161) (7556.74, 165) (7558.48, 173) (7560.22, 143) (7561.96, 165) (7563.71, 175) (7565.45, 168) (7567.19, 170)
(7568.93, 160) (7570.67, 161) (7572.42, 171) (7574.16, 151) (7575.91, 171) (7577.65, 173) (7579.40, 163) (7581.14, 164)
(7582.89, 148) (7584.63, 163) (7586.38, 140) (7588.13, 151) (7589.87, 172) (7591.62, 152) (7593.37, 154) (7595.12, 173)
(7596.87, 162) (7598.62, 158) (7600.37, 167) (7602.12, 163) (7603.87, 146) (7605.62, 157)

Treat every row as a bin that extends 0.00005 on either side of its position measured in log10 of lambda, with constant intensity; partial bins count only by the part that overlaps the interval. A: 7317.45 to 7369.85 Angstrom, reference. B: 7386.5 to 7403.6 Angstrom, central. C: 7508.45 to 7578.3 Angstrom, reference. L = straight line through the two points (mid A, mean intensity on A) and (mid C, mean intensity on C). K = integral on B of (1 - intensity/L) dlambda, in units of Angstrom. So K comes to 1.72 Angstrom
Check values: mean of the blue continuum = 173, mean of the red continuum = 160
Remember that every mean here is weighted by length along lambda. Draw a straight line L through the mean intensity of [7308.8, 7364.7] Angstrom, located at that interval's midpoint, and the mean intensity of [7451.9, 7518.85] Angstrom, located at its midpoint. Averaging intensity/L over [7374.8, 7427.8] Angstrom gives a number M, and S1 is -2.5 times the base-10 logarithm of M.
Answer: 0.06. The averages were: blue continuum 174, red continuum 163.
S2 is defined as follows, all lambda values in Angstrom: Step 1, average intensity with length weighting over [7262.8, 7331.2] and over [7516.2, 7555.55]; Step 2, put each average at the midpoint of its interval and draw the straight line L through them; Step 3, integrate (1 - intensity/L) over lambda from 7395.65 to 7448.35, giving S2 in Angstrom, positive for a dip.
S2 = 0.8 Angstrom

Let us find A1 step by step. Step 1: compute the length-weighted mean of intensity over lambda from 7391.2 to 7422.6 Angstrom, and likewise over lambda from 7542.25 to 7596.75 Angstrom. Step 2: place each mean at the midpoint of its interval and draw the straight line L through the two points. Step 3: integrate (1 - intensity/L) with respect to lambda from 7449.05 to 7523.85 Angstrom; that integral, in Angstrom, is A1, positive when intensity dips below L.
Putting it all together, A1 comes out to -2.8 Angstrom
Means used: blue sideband 155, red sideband 160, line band 163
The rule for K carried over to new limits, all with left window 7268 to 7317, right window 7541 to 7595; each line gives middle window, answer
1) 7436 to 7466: -0.6 Angstrom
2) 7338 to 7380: -2.4 Angstrom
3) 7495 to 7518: 0.0 Angstrom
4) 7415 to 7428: -0.4 Angstrom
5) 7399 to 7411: 0.7 Angstrom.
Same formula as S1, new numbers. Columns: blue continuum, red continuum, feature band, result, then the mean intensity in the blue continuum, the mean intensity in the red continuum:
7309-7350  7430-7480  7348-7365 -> 0.07 mag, 178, 164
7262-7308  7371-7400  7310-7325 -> -0.11 mag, 162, 163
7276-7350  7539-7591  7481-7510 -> 0.01 mag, 171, 160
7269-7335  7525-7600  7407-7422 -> 0.04 mag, 168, 160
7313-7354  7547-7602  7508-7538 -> 0.03 mag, 178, 161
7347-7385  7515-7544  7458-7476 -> -0.04 mag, 167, 160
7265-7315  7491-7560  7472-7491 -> -0.03 mag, 161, 159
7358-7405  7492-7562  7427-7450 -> -0.02 mag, 162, 159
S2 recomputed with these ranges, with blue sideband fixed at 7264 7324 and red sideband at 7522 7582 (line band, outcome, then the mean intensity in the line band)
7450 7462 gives -0.06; 163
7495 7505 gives -0.10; 163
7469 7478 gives -0.61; 173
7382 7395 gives 0.74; 155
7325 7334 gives -0.86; 181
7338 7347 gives -0.89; 181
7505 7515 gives 0.22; 158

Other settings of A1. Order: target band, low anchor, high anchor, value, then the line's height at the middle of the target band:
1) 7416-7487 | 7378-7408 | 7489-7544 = -2.6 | 158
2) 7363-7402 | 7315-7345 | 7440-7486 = 3.0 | 175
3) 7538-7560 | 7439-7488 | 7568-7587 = 0.7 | 162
